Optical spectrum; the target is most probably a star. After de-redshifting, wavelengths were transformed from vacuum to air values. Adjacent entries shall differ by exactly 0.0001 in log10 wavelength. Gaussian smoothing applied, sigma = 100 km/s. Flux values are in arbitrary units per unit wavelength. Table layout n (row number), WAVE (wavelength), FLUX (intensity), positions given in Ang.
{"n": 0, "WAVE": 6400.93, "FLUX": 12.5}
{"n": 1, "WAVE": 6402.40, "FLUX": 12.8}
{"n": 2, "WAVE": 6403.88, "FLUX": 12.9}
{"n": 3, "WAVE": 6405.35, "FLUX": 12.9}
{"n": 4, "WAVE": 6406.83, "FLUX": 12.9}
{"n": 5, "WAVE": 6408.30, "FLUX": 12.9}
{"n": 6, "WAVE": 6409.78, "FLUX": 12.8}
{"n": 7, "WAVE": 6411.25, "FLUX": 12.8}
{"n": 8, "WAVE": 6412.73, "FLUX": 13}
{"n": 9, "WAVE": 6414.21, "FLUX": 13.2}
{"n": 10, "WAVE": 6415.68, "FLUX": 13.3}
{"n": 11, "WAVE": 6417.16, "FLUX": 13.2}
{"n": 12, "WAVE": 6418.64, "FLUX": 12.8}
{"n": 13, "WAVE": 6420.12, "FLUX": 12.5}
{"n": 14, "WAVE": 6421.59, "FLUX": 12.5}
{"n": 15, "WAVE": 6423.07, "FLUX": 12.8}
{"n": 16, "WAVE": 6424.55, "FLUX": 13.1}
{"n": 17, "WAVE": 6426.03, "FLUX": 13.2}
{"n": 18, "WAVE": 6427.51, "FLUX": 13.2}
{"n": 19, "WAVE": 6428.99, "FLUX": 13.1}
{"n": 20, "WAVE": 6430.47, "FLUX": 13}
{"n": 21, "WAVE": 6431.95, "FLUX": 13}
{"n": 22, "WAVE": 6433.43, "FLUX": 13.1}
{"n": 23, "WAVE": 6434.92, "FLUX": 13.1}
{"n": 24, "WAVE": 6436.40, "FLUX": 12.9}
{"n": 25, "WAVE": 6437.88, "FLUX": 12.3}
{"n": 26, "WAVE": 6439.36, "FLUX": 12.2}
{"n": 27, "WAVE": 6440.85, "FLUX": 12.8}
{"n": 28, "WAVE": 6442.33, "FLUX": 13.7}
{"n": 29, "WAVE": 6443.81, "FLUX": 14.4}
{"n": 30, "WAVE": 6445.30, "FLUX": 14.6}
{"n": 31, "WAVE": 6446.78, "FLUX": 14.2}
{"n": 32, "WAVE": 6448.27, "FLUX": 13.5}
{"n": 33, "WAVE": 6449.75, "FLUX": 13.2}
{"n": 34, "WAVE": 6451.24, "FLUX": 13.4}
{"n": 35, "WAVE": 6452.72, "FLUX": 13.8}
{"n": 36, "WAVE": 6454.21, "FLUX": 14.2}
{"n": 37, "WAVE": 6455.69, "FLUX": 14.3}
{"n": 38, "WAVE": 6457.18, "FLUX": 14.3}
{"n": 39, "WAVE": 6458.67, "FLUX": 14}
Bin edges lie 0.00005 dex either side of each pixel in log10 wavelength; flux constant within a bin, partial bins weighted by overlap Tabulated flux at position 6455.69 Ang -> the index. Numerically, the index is 14.3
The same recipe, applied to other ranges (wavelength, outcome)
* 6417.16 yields 13.2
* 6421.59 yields 12.5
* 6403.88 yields 12.9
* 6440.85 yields 12.8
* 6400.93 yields 12.5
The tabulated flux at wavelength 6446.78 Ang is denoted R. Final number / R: 14.2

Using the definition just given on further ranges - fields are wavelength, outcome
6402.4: 12.8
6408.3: 12.9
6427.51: 13.2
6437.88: 12.3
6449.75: 13.2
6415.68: 13.3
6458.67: 14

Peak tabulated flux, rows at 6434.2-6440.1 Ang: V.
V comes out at 13.1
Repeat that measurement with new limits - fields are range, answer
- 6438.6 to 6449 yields 14.6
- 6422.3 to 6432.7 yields 13.2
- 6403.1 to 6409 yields 12.9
